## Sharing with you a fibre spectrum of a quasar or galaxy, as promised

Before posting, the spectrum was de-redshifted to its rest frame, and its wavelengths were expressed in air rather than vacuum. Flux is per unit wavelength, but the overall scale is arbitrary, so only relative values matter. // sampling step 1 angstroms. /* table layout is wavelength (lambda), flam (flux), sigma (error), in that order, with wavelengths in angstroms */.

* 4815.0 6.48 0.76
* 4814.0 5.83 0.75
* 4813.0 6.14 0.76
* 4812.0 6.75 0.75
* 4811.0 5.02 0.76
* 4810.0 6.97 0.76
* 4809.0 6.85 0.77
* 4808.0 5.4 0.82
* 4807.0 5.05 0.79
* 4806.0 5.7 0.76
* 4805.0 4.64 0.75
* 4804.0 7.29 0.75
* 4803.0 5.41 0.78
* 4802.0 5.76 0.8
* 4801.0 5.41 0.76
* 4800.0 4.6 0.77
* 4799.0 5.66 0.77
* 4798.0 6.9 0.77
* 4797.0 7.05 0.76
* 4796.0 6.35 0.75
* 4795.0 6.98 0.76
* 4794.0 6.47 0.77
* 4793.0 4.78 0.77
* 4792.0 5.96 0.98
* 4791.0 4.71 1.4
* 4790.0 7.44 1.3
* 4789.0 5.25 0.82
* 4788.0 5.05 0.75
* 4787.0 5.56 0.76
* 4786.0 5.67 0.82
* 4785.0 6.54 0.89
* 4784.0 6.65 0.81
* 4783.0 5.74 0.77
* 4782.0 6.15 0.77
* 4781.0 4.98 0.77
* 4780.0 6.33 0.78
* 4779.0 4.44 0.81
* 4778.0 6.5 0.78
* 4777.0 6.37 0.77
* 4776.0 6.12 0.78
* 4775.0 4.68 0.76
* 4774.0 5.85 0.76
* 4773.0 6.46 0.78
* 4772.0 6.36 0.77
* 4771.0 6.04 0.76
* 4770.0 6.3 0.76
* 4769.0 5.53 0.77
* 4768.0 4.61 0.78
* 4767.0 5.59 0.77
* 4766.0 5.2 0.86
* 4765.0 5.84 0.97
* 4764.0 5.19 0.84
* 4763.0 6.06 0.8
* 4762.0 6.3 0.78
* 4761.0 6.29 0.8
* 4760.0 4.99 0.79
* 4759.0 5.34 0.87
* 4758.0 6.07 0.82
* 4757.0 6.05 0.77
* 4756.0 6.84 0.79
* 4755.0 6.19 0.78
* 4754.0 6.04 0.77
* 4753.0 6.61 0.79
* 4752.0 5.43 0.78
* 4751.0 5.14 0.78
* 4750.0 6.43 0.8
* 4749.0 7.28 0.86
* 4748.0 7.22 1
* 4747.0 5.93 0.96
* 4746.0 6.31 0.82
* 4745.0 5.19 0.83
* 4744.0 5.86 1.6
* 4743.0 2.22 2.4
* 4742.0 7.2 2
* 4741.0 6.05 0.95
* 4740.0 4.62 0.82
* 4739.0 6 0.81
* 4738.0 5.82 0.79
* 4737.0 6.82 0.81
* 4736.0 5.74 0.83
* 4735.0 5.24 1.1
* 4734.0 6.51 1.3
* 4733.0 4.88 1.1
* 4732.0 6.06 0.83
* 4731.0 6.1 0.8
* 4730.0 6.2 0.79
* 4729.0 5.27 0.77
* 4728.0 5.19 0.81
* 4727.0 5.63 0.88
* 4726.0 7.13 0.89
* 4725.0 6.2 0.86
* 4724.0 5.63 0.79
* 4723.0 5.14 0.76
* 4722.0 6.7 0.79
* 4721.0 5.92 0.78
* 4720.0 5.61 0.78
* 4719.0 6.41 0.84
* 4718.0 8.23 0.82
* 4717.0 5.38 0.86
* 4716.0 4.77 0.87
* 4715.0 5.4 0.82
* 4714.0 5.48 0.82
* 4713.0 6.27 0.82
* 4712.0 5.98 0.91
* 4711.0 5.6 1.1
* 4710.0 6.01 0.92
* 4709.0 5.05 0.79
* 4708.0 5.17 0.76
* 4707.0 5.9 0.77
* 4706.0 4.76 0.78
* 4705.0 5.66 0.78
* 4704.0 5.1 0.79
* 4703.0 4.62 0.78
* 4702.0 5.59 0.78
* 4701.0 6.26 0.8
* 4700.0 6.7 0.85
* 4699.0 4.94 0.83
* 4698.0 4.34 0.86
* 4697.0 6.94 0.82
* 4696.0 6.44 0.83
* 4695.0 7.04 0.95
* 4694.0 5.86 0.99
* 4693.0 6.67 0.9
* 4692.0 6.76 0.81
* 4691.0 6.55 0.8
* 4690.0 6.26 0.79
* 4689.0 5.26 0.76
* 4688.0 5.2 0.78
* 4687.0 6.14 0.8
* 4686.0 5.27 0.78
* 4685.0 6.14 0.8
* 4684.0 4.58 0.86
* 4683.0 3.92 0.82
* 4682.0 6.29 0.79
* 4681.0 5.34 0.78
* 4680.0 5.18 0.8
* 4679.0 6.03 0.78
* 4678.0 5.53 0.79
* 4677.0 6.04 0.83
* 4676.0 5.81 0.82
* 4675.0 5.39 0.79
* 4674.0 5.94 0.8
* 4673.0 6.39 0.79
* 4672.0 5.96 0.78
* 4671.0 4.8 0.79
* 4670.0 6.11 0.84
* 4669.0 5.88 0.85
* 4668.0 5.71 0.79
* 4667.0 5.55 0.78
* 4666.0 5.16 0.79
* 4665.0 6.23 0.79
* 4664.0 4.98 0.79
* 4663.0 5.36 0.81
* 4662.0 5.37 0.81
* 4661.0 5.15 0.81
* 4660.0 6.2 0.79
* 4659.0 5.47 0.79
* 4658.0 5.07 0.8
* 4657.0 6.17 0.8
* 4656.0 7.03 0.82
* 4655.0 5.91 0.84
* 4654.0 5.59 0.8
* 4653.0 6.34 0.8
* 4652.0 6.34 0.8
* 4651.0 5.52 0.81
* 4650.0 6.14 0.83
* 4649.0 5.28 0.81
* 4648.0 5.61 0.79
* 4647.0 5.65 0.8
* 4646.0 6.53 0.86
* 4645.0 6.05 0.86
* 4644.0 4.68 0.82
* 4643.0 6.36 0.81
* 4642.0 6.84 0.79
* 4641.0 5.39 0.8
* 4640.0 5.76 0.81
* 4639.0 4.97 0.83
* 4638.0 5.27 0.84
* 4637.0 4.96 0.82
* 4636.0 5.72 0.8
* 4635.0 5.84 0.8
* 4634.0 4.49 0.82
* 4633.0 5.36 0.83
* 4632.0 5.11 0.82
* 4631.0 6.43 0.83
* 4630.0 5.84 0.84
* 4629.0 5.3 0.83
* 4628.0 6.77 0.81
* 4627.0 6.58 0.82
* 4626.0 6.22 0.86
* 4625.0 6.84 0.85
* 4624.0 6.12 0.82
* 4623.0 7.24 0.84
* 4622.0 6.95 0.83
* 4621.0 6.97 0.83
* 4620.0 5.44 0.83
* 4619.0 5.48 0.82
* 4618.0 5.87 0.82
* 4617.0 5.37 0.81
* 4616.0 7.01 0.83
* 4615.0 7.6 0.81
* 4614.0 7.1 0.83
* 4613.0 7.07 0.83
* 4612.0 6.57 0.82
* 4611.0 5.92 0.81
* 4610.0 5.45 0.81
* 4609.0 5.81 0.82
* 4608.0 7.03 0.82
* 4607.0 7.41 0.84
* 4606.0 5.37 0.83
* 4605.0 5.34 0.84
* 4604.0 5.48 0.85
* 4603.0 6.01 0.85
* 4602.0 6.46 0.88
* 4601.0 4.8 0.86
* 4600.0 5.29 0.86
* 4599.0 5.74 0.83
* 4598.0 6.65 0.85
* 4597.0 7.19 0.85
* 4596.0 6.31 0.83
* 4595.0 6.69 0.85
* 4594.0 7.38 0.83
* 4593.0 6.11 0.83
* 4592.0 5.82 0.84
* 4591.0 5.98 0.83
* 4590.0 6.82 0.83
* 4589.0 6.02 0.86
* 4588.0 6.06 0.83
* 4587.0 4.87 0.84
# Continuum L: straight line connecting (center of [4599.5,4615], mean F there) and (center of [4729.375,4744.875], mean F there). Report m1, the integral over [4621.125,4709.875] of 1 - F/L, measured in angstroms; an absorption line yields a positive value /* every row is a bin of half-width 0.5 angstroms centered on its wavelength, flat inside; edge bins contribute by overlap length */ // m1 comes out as 2.3 angstroms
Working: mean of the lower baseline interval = 6.12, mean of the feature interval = 5.77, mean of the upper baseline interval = 5.67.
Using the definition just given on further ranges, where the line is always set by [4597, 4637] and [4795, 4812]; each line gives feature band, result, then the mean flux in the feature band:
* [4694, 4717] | 1.48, 5.64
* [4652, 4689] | 2.48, 5.65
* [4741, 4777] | 0.70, 5.86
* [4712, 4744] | 1.07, 5.8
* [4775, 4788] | 0.25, 5.84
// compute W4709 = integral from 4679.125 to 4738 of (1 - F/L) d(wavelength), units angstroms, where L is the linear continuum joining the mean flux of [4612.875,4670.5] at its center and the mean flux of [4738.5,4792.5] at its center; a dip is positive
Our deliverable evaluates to 0.82 angstroms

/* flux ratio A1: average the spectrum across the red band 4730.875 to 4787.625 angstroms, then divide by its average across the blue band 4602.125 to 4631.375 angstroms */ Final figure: 0.9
